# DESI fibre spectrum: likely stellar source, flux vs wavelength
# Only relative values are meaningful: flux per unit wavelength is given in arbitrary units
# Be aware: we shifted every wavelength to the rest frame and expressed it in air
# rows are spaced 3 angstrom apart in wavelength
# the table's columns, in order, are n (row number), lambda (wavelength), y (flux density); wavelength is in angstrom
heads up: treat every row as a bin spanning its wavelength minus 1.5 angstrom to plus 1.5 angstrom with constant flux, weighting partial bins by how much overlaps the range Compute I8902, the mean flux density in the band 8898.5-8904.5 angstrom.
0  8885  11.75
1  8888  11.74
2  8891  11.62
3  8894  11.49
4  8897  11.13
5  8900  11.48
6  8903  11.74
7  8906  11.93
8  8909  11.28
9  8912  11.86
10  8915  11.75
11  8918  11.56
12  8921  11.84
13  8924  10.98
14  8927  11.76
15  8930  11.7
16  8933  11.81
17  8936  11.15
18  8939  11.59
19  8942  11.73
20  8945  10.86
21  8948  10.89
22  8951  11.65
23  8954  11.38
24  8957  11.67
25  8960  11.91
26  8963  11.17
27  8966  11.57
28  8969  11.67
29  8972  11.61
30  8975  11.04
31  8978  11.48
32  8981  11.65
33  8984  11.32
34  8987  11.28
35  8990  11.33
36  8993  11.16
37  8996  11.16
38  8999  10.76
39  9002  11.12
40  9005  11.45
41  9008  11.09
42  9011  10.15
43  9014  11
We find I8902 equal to 11.6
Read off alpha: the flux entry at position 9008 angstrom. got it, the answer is 11.09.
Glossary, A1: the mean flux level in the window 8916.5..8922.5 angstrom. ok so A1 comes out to 11.7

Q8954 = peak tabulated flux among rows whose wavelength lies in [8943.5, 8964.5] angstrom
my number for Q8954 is 11.91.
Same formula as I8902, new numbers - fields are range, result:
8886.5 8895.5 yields 11.6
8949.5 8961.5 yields 11.7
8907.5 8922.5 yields 11.7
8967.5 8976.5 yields 11.4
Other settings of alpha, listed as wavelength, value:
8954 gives 11.38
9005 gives 11.45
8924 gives 10.98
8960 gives 11.91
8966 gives 11.57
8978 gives 11.48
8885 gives 11.75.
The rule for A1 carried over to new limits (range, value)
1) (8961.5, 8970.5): 11.5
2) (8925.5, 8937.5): 11.6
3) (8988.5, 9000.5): 11.1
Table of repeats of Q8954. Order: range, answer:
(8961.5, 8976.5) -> 11.67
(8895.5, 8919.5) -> 11.93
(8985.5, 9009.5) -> 11.45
